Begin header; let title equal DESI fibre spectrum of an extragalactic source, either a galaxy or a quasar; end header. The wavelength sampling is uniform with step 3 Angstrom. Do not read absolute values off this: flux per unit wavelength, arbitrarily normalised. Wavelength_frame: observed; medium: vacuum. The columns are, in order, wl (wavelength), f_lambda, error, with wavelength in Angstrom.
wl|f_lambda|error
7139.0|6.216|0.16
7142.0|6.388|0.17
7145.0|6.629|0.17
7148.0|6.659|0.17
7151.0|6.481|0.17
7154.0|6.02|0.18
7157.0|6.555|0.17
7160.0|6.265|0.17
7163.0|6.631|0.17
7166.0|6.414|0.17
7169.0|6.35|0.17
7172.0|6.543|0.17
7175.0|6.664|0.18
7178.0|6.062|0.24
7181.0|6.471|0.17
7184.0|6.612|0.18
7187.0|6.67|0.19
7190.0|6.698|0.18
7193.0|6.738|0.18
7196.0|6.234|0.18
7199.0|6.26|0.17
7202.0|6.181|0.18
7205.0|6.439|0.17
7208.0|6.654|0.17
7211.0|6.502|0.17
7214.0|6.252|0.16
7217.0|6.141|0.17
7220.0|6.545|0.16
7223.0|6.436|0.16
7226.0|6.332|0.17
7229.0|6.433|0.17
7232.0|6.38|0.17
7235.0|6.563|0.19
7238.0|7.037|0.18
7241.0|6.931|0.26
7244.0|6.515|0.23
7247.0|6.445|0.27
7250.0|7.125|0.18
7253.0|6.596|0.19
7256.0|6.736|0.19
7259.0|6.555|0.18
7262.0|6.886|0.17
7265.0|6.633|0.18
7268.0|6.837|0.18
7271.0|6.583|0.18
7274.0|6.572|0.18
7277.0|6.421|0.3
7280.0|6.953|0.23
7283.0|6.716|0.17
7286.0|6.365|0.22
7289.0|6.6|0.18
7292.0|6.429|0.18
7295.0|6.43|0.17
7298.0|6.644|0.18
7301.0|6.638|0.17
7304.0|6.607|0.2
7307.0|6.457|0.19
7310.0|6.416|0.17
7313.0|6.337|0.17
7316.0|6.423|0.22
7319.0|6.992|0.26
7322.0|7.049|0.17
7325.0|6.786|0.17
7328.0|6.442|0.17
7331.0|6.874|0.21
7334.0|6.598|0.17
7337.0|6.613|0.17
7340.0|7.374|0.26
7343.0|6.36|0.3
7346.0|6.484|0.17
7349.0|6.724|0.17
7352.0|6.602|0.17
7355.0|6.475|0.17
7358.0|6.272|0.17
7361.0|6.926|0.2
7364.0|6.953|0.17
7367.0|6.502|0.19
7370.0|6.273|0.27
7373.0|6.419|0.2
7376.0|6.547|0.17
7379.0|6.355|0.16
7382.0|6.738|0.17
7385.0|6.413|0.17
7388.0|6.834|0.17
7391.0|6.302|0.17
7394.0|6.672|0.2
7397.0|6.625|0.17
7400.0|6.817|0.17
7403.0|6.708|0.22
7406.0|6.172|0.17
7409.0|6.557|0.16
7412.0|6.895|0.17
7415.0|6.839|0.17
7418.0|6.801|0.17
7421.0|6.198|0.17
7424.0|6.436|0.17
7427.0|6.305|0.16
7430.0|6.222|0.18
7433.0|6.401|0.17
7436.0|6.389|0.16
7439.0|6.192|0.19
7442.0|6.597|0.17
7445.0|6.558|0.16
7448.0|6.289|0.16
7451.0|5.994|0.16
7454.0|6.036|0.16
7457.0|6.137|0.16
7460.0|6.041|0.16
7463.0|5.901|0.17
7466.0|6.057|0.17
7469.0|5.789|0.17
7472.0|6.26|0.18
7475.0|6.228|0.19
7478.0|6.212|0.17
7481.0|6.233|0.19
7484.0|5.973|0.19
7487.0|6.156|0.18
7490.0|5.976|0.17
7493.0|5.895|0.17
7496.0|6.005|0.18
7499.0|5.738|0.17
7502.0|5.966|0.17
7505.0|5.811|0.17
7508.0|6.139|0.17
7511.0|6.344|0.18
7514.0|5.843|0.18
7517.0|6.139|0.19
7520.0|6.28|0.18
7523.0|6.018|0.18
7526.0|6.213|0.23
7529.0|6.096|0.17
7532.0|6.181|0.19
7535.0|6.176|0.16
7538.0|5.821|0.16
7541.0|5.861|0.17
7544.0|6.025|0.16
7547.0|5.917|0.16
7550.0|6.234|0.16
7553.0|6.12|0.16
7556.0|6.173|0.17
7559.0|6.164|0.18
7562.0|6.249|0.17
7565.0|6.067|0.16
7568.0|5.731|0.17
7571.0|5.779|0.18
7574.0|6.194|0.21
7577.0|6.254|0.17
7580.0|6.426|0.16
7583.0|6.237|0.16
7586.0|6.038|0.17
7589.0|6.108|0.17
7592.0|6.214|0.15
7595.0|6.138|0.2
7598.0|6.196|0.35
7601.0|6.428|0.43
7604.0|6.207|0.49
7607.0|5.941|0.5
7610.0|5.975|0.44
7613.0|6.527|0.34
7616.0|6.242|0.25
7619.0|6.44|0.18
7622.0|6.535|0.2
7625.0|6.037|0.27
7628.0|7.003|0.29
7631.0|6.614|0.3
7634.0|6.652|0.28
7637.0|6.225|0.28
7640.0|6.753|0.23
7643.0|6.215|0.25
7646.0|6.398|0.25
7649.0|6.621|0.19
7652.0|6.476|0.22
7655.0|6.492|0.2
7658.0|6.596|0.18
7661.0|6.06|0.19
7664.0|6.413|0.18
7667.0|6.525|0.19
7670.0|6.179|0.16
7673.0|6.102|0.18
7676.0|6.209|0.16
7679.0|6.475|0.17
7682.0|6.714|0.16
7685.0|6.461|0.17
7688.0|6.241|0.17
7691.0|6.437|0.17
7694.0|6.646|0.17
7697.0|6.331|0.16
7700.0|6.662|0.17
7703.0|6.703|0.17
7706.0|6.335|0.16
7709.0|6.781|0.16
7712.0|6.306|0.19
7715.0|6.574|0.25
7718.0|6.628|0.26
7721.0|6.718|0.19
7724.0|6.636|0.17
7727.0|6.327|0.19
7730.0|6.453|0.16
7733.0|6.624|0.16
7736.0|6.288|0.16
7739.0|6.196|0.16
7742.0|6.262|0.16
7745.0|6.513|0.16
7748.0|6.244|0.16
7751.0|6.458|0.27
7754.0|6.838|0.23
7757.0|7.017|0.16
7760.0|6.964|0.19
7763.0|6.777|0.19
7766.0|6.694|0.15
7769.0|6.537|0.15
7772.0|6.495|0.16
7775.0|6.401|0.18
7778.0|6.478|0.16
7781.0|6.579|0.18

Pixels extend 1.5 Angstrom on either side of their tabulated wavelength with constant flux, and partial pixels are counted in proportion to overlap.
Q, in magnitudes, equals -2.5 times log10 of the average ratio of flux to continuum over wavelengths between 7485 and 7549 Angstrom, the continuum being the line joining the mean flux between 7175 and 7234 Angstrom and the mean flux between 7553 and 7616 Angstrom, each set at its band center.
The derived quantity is 0.03 mag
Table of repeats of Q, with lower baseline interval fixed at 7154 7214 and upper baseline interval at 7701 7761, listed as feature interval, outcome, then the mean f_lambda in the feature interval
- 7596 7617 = 0.05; 6.21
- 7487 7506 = 0.10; 5.92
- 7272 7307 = -0.02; 6.57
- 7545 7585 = 0.07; 6.12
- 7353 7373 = -0.01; 6.56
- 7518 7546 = 0.08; 6.07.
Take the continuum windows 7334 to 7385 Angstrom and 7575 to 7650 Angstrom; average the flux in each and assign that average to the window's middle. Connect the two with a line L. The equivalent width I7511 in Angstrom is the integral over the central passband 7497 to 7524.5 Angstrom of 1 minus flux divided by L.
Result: 1.7 Angstrom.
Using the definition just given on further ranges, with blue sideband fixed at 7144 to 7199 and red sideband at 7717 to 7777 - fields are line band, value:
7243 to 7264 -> -0.68 Angstrom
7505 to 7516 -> 0.76 Angstrom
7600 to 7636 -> 0.85 Angstrom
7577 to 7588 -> 0.50 Angstrom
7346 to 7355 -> -0.14 Angstrom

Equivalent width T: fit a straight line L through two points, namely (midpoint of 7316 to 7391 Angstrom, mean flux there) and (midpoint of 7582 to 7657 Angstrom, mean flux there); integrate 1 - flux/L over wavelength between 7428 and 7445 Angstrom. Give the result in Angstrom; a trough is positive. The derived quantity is 0.4 Angstrom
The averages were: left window 6.64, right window 6.35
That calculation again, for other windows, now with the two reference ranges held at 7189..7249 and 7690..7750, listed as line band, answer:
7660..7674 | 0.5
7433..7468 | 1.5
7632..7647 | 0.1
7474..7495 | 1.3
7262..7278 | -0.4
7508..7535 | 1.4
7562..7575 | 1.0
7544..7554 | 0.6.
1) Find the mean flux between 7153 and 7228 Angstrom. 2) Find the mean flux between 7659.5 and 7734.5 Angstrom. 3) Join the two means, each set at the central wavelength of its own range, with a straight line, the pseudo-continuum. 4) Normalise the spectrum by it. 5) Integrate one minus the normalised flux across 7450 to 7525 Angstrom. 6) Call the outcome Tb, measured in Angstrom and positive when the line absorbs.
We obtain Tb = 4.7 Angstrom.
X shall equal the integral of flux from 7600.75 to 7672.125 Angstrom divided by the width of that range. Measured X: 6.39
